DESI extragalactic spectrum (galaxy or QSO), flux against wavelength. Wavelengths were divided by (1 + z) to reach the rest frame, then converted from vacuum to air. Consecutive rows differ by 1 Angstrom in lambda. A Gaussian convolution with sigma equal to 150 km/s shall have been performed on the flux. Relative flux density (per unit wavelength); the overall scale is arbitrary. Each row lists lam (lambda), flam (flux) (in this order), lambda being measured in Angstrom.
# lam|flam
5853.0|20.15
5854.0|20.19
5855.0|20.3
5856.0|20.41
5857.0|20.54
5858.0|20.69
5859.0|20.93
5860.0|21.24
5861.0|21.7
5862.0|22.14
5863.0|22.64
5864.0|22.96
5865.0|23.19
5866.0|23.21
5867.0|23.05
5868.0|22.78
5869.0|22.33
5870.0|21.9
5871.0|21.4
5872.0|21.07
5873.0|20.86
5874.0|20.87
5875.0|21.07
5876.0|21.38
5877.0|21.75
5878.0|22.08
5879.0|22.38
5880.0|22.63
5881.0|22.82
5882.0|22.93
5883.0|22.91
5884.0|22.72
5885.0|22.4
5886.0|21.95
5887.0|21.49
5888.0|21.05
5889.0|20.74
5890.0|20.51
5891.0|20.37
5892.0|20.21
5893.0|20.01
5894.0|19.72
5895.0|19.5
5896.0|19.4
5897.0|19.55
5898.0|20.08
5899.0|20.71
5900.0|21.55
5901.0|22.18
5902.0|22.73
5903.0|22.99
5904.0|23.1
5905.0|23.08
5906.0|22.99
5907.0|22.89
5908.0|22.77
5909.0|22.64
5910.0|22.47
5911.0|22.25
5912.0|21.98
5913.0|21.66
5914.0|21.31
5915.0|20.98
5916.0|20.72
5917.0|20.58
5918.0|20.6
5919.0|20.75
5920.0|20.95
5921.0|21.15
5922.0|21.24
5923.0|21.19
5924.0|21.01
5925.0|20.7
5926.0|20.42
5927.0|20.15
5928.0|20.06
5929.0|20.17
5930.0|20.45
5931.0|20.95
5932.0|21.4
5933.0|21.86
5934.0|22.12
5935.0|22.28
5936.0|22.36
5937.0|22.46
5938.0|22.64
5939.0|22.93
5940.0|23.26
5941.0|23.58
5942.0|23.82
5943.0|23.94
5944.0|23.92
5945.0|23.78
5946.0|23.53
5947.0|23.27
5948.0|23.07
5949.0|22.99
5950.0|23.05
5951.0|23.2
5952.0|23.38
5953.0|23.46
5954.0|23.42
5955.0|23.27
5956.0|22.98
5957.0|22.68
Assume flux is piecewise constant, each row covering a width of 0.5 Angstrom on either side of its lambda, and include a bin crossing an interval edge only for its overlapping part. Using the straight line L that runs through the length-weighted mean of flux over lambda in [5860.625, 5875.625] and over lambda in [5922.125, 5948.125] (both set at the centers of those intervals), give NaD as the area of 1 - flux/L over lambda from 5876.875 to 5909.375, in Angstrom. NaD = 0.6 Angstrom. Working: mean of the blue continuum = 22.1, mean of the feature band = 21.7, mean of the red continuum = 22.1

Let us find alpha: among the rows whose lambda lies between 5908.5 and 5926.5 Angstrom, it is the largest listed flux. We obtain 22.64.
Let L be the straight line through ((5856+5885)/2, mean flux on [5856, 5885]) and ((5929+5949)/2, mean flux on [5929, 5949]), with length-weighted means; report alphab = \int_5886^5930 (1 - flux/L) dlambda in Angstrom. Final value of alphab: 2.3 Angstrom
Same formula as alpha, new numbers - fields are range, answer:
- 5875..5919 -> 23.1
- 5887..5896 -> 21.49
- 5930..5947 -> 23.94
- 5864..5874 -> 23.21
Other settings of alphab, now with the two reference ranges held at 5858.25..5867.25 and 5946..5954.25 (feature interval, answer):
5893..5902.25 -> 0.9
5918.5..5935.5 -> 1.5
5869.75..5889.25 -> 0.5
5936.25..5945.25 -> -0.1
